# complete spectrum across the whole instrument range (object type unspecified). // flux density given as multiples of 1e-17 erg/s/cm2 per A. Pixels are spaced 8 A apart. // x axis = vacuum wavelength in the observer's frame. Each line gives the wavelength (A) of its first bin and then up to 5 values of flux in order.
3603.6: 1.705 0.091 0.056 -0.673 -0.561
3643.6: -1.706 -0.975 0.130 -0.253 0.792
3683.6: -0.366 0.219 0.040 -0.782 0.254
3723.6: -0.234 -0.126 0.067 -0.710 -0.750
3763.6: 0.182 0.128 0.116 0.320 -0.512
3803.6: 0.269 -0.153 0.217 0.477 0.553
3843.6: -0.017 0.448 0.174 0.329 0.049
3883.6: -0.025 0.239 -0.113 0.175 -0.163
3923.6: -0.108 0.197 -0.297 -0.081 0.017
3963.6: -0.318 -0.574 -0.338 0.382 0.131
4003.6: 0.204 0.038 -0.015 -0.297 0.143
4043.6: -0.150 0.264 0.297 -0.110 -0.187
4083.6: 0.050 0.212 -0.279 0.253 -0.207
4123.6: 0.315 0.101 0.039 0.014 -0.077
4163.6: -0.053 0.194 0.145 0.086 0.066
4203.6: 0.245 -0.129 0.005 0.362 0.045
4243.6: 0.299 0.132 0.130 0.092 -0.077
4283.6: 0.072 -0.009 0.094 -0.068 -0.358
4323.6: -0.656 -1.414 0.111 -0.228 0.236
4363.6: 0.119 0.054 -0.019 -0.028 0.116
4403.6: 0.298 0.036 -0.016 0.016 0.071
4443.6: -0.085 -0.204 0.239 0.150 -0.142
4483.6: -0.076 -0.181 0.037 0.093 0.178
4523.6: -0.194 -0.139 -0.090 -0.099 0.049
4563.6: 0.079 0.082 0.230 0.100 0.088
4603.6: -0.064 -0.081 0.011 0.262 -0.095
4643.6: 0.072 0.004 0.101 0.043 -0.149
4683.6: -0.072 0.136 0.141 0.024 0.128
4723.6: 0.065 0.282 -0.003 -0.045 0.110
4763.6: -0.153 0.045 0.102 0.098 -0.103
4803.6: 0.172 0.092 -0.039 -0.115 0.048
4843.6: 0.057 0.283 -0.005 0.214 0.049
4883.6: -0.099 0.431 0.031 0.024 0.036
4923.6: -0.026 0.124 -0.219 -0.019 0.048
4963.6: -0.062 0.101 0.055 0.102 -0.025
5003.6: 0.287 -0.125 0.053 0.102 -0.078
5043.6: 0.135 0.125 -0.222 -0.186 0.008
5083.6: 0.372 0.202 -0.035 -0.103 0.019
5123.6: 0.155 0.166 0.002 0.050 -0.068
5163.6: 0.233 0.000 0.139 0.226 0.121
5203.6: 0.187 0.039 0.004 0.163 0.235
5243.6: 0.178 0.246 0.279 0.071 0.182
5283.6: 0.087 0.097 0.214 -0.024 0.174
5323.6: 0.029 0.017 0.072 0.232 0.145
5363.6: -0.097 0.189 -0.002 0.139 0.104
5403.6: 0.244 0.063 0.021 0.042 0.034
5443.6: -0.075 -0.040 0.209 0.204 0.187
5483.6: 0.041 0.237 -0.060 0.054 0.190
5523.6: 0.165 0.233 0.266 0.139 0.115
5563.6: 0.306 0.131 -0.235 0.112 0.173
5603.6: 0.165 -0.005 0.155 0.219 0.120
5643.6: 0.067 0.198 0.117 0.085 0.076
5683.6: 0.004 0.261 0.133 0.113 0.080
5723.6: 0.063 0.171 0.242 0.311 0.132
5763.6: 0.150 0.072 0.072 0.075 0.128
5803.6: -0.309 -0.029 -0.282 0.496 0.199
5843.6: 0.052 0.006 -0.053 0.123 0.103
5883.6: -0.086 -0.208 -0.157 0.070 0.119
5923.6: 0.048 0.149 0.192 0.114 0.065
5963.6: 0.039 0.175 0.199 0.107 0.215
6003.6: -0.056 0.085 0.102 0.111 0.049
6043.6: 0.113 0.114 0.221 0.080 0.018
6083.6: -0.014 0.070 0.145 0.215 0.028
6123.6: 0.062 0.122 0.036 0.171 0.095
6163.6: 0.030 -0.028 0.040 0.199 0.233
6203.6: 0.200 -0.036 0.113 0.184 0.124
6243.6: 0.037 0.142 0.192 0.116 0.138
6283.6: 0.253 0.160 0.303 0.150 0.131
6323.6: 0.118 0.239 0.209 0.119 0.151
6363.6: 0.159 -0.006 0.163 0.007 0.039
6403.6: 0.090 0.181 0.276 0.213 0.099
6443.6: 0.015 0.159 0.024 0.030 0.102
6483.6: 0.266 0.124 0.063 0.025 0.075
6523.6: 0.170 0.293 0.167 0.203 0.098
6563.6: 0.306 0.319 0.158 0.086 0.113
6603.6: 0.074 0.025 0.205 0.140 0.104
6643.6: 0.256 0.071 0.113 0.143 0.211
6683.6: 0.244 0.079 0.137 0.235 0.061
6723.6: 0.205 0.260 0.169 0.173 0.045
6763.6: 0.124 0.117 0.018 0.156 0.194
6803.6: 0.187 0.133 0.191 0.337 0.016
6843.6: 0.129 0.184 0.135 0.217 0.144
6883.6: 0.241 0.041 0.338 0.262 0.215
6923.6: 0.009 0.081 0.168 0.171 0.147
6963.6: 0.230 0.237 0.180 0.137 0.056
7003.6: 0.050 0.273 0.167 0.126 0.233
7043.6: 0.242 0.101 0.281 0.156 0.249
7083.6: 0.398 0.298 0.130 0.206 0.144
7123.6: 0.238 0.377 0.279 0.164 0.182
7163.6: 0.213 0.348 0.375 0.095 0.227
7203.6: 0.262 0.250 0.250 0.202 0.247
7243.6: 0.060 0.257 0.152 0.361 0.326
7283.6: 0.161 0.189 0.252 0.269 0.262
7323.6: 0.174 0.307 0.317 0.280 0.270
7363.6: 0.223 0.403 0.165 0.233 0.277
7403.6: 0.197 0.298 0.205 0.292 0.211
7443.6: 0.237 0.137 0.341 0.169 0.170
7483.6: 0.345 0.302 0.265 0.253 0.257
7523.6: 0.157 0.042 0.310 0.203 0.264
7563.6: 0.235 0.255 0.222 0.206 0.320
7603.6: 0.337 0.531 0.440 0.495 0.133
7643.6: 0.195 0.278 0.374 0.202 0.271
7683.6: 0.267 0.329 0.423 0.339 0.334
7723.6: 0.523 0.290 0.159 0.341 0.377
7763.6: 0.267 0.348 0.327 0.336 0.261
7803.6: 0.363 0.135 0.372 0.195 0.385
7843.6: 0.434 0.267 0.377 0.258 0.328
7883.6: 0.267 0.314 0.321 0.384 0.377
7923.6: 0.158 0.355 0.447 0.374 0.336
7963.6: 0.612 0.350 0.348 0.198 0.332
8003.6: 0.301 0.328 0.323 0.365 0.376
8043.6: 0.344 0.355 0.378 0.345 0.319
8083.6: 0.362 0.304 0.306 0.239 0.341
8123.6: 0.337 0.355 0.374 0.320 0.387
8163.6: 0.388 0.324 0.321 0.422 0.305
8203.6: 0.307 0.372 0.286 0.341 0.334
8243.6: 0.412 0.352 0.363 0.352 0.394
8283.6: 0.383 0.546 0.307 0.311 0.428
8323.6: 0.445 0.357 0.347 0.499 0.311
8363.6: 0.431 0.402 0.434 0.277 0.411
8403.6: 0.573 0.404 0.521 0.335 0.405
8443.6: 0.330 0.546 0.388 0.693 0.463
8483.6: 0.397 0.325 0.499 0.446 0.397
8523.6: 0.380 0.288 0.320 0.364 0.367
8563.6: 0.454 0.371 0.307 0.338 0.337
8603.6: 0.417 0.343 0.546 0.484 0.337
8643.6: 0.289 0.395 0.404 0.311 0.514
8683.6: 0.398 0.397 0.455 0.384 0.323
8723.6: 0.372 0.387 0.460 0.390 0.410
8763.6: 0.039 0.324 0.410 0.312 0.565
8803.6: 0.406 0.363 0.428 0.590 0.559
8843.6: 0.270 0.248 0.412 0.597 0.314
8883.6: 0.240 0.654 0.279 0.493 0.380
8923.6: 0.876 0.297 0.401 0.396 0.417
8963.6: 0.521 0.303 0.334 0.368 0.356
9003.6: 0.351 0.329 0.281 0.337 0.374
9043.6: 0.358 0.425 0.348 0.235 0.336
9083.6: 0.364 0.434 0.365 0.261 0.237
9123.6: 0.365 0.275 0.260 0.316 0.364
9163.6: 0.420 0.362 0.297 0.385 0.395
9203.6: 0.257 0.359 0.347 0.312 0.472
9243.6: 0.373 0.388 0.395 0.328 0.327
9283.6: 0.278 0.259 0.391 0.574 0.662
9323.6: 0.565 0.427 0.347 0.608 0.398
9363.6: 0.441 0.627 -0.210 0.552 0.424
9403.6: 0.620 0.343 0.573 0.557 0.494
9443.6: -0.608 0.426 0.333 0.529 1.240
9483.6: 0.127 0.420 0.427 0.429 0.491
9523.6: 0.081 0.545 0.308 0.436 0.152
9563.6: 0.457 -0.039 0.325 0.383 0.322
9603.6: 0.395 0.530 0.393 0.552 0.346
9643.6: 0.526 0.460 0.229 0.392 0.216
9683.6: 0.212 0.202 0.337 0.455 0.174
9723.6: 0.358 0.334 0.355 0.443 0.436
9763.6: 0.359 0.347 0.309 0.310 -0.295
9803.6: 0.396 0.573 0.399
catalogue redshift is 0.762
